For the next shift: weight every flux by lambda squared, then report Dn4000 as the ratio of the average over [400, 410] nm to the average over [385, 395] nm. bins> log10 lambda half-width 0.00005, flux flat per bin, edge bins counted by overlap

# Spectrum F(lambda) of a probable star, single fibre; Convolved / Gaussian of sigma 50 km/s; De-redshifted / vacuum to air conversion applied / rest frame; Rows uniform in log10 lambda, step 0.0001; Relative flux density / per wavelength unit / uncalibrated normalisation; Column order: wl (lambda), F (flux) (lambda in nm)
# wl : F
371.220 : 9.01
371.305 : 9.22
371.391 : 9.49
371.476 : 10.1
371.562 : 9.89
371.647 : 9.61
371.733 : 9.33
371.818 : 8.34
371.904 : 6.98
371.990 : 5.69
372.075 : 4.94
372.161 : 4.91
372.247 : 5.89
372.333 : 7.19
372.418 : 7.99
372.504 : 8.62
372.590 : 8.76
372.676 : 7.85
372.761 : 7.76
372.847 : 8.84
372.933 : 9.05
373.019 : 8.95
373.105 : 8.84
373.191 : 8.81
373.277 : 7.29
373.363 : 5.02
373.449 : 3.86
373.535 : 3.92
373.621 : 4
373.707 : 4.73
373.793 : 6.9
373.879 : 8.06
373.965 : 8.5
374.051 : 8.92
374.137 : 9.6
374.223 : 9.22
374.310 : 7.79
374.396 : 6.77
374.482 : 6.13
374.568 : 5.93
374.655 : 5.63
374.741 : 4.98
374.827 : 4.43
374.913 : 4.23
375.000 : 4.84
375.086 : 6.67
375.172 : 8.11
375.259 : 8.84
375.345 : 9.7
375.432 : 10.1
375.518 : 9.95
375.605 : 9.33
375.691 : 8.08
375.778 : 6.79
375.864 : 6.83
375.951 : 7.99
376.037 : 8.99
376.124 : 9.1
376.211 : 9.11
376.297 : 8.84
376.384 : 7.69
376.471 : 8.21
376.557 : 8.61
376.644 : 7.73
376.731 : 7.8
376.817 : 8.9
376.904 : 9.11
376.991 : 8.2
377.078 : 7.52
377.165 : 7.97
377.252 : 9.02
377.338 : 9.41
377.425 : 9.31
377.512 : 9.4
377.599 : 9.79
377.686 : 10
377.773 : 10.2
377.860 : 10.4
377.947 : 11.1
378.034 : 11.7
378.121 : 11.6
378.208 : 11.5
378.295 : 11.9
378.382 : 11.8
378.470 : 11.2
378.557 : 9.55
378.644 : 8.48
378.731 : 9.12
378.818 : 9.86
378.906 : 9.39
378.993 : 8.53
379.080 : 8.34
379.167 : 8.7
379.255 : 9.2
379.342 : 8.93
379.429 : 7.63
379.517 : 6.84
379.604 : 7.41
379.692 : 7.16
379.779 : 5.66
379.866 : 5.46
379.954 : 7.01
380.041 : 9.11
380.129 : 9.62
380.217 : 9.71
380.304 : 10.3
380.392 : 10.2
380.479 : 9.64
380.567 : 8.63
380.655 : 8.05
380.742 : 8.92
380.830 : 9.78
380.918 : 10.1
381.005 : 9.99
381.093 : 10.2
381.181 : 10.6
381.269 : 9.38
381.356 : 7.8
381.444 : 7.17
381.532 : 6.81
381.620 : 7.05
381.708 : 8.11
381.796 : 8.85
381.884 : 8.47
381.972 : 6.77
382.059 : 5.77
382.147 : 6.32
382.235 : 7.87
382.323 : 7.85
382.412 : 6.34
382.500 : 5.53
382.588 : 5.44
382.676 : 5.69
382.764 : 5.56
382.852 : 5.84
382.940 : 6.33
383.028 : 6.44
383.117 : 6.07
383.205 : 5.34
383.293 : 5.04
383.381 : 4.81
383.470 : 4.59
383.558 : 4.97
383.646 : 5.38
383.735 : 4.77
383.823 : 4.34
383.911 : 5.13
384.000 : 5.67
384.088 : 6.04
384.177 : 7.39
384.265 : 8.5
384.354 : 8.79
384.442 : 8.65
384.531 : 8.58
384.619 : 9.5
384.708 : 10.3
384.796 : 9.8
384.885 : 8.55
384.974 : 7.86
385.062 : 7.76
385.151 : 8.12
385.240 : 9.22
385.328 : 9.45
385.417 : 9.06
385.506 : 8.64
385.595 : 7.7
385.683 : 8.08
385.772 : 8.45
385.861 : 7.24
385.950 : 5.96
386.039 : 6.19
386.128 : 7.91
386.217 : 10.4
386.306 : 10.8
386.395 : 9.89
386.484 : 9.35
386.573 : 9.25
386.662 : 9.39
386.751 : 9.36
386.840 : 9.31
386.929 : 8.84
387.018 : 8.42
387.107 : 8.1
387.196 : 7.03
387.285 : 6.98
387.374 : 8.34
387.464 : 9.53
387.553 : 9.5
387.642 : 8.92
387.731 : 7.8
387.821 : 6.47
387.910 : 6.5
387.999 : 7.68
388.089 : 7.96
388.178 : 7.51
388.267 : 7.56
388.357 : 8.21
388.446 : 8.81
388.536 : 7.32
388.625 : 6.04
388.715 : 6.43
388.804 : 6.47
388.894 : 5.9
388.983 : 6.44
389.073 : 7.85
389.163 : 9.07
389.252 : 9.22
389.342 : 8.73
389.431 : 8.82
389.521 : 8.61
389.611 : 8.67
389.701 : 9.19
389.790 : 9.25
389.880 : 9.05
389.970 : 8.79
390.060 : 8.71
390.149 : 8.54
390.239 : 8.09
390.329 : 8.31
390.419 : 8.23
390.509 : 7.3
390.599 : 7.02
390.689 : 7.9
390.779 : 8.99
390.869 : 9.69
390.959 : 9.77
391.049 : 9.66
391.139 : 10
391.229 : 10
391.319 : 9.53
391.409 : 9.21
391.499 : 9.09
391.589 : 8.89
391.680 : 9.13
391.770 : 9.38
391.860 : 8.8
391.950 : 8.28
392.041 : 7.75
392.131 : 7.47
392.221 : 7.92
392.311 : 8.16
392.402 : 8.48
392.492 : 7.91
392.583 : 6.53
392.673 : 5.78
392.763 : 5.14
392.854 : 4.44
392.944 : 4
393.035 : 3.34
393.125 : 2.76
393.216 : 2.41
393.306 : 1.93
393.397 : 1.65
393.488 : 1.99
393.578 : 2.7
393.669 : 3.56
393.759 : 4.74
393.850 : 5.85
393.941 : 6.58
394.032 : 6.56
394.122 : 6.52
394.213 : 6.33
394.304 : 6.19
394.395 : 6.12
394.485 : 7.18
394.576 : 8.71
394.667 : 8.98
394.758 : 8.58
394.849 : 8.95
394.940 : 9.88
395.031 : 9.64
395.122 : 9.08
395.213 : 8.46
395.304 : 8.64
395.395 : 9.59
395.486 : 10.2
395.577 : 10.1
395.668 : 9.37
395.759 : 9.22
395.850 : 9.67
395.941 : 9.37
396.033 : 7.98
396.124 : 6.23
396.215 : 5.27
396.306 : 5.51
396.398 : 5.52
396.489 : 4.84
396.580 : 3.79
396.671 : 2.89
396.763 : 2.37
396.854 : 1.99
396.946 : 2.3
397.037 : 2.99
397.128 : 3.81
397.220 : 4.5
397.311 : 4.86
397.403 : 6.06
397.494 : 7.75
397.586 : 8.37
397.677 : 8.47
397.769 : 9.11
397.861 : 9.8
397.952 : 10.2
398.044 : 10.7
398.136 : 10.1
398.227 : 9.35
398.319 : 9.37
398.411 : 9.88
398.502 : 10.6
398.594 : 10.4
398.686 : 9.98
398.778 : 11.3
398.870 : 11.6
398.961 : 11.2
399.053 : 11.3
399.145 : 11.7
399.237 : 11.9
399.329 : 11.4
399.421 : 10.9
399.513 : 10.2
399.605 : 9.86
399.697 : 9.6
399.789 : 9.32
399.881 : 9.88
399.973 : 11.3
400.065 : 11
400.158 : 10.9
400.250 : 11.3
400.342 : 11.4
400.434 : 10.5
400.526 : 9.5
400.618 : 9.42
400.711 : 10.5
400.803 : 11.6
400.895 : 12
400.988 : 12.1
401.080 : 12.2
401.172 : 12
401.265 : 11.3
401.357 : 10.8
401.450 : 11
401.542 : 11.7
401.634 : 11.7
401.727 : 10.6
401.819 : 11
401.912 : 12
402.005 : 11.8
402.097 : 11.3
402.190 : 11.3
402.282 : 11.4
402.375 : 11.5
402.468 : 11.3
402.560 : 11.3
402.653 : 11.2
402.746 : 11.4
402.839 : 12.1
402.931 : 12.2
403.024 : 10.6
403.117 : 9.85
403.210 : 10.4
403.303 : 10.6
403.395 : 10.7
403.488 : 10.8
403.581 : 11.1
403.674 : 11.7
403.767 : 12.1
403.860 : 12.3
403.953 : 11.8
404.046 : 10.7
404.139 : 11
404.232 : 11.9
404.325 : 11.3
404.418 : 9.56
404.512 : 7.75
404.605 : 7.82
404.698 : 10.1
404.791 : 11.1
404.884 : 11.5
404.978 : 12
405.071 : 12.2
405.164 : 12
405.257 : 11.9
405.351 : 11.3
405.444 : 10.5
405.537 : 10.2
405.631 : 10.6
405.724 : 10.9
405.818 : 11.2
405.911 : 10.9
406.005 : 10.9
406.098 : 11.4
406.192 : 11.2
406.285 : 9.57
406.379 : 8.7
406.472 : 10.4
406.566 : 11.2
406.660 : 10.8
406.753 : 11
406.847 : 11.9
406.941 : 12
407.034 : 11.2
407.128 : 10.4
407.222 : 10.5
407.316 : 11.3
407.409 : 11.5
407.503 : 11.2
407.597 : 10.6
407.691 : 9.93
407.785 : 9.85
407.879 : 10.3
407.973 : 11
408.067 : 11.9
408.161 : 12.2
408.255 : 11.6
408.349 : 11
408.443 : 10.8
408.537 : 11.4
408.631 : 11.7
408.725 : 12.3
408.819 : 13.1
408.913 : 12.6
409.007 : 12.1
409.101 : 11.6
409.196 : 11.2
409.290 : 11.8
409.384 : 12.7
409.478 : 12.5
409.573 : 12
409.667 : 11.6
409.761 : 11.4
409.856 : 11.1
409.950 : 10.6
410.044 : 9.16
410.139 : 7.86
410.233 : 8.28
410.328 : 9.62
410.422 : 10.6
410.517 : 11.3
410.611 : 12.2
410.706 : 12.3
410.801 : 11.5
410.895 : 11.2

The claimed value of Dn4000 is 1.6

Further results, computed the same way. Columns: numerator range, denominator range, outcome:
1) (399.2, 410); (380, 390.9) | 1.54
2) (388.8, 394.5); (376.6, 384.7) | 0.94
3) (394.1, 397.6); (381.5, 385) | 1.08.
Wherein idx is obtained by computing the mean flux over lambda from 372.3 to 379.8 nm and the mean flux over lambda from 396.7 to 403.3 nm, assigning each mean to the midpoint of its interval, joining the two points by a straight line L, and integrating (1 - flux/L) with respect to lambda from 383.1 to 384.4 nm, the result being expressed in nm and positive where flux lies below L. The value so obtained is 0.45 nm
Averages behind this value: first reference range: 8.25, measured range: 5.79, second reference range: 9.94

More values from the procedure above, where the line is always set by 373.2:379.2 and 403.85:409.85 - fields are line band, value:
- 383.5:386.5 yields 0.410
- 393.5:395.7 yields 0.549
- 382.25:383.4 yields 0.382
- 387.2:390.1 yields 0.445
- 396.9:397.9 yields 0.400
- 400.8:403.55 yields -0.160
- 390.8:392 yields 0.046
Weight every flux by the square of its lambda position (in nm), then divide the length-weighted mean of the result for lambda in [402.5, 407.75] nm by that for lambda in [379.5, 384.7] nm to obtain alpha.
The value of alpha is 1.67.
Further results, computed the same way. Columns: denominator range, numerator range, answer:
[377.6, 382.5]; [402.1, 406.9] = 1.41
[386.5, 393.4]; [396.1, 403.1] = 1.28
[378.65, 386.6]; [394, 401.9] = 1.24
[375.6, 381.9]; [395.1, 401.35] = 1.11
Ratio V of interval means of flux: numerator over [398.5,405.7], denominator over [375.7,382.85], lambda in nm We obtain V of 1.28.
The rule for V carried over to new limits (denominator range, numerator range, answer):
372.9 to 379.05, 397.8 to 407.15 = 1.31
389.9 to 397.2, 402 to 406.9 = 1.58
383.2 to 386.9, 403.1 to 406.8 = 1.39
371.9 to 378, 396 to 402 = 1.17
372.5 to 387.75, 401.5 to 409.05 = 1.38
